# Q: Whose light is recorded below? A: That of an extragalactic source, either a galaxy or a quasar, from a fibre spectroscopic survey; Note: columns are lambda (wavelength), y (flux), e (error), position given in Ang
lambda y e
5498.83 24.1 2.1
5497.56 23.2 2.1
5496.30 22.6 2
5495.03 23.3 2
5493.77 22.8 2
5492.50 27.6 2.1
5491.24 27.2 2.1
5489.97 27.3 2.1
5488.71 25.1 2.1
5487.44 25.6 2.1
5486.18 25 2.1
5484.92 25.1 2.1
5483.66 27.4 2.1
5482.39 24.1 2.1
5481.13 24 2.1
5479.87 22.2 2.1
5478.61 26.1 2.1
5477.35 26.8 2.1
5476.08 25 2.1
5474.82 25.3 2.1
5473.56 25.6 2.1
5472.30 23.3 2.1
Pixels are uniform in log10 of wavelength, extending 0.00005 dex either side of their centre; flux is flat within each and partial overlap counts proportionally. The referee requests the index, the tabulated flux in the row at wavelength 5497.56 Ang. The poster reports 23.2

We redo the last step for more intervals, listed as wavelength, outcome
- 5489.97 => 27.3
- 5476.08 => 25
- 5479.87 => 22.2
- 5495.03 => 23.3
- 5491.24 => 27.2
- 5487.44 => 25.6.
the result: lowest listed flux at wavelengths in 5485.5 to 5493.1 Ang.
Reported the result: 25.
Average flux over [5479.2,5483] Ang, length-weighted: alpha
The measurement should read 23.5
